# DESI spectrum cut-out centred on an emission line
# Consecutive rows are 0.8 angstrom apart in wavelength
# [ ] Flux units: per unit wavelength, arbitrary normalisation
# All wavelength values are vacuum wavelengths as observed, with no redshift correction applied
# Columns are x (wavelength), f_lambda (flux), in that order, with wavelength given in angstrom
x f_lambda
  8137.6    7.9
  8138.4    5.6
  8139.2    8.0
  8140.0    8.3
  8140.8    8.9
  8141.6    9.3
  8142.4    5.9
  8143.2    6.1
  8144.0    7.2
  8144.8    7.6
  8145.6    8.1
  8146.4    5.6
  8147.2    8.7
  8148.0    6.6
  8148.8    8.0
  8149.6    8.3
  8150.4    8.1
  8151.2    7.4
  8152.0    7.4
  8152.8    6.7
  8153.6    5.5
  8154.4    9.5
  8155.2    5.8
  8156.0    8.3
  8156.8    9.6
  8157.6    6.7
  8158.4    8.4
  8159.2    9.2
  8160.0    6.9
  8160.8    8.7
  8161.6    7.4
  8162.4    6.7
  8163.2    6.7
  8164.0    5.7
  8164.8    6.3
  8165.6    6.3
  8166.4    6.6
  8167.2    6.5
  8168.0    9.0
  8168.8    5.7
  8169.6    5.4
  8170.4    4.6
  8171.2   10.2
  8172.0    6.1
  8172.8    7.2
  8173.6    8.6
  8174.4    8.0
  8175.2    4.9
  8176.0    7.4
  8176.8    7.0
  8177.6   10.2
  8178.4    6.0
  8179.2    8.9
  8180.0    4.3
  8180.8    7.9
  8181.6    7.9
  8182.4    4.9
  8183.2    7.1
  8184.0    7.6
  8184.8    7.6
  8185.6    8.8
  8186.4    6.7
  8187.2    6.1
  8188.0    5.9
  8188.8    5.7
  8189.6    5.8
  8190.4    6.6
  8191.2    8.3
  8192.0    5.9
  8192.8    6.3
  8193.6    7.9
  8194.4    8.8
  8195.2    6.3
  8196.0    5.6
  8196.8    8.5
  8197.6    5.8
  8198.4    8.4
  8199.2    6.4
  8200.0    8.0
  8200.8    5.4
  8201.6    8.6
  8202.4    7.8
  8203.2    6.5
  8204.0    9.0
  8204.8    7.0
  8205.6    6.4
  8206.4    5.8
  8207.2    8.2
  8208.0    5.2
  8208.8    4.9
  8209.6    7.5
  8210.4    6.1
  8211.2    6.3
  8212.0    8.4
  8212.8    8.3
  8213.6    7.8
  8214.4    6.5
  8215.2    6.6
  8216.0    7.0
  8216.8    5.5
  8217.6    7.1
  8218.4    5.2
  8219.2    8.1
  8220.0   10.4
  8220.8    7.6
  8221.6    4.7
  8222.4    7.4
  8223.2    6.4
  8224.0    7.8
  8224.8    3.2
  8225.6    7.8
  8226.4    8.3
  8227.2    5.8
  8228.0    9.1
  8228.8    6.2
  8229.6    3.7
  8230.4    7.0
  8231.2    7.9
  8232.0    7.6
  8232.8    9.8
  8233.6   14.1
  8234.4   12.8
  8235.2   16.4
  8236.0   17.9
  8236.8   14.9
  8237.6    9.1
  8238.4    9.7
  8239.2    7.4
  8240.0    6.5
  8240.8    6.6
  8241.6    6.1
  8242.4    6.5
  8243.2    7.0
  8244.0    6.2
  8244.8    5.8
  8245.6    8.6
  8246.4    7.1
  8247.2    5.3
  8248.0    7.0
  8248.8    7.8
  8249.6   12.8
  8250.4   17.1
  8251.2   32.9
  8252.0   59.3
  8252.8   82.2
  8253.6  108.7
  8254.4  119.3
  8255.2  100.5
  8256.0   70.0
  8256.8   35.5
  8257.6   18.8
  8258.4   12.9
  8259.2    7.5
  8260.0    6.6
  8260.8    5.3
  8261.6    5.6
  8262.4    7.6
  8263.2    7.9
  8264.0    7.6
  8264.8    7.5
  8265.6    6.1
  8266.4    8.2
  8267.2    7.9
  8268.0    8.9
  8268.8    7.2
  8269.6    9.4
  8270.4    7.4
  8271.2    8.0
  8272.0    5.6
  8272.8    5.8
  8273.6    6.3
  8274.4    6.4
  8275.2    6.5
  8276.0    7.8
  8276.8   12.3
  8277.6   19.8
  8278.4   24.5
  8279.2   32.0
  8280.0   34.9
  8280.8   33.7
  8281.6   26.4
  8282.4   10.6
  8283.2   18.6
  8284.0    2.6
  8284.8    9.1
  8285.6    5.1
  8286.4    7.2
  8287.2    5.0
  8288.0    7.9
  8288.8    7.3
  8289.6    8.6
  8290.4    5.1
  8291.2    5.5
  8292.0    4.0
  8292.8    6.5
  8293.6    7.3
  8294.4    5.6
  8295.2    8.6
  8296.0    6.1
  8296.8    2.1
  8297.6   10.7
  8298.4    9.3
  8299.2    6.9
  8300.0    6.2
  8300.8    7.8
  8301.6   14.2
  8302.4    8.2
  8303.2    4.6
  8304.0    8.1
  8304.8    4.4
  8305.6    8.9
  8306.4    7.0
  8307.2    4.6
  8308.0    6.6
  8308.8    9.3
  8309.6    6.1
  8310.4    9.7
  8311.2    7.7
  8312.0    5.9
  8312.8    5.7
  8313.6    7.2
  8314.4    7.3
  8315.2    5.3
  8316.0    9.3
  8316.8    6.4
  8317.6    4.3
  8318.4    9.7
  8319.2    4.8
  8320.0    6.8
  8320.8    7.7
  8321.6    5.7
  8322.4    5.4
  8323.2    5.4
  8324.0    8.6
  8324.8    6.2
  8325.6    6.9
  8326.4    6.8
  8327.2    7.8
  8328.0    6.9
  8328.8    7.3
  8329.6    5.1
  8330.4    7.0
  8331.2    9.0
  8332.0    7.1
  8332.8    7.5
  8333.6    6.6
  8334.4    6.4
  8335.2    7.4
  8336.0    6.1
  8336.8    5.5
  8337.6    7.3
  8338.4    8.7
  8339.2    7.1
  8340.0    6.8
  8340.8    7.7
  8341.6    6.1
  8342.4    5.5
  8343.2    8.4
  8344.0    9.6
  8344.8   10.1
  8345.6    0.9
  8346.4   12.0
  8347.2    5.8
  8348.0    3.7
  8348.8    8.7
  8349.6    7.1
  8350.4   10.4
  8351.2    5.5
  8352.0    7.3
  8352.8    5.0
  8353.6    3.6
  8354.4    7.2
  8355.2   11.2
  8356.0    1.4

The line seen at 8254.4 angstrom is H-alpha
